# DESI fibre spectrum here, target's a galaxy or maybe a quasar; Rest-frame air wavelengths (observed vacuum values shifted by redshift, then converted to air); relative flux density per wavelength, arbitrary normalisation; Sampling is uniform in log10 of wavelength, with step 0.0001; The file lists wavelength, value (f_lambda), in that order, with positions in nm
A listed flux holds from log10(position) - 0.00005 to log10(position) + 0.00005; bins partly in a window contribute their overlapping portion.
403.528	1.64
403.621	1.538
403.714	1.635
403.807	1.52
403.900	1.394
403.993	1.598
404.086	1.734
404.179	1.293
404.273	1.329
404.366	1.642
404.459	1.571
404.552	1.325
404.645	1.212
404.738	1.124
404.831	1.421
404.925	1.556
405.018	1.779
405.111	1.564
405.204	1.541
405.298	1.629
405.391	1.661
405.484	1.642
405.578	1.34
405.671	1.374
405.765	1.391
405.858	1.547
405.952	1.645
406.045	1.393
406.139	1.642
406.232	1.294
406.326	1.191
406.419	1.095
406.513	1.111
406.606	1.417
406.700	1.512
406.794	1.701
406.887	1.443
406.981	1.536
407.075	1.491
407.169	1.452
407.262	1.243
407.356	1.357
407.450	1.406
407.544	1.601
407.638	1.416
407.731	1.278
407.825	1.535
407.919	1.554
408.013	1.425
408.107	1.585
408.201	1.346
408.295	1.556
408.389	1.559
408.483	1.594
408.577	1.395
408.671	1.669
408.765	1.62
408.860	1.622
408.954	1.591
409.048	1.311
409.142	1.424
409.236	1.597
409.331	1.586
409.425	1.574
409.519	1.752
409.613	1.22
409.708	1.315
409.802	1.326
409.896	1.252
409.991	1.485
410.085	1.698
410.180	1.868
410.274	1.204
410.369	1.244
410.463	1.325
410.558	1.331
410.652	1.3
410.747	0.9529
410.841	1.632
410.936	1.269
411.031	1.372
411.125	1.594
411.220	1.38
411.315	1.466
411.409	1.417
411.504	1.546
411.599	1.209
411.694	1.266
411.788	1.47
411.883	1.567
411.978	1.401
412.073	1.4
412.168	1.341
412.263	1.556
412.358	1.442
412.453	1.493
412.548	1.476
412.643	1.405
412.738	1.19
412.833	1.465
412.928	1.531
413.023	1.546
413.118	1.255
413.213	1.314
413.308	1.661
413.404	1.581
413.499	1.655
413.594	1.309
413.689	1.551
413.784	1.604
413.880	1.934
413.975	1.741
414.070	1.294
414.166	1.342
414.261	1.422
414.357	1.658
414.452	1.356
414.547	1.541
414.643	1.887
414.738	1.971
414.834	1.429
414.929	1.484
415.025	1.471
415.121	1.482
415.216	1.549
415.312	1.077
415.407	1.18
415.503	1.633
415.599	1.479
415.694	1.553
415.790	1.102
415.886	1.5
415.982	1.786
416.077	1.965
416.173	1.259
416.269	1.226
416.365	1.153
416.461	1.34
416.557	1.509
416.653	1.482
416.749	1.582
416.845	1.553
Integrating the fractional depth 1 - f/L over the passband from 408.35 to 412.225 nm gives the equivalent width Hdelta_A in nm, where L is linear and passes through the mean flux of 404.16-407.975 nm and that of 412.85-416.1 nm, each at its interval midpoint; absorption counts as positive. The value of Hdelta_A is 0.11 nm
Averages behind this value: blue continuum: 1.45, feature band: 1.44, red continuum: 1.52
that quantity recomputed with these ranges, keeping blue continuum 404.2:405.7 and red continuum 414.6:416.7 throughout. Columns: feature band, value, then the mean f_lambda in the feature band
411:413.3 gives 0.08 nm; 1.43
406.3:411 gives 0.12 nm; 1.44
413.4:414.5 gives -0.04 nm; 1.54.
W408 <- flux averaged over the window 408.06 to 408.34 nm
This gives 1.5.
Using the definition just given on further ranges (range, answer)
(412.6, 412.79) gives 1.3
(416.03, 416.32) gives 1.48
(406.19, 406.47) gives 1.19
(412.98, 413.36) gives 1.44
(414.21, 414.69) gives 1.57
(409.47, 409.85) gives 1.41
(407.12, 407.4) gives 1.35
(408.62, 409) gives 1.62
